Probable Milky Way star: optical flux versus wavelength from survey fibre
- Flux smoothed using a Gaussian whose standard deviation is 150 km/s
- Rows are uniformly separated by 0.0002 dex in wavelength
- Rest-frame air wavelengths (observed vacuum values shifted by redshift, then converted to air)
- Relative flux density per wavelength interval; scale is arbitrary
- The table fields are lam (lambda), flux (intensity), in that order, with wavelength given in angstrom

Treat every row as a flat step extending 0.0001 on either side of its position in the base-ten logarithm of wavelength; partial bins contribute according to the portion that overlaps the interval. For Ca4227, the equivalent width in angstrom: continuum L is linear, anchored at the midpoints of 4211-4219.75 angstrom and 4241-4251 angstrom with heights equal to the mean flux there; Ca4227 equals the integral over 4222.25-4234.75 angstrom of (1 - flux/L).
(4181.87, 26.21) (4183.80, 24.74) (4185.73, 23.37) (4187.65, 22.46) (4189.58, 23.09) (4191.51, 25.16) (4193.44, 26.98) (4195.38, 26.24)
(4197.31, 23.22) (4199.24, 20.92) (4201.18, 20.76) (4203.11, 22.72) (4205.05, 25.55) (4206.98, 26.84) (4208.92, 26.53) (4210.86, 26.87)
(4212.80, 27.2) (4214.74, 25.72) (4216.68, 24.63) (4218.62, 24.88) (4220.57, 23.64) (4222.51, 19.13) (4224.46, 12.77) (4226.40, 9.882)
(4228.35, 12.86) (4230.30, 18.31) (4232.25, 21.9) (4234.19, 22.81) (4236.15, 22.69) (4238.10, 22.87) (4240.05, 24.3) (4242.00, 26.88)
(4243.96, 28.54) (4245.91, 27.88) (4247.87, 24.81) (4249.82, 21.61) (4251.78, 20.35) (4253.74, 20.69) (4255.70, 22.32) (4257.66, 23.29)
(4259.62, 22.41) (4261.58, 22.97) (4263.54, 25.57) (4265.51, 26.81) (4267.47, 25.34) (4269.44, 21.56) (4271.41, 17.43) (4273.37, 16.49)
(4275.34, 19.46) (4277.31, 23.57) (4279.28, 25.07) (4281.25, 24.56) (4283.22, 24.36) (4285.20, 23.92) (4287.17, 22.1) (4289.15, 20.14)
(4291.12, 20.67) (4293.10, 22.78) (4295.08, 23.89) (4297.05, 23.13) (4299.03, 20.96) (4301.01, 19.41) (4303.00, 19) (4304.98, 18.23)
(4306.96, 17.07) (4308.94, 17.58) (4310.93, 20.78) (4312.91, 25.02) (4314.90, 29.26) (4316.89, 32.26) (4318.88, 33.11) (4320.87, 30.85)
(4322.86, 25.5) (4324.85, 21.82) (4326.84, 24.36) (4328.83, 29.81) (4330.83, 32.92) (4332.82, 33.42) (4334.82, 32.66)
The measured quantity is 4.5 angstrom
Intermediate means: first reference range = 25.7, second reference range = 25.8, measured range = 16.5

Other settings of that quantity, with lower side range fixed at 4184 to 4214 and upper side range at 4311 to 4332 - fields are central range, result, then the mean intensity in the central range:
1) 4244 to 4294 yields 7.2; 22.8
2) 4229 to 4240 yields 1.7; 21.7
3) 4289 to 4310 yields 5.5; 20.3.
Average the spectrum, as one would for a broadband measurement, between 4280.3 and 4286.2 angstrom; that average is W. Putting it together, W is 24.3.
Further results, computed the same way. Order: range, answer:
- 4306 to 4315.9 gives 22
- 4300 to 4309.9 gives 18.3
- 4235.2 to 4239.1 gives 22.8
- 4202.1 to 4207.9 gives 25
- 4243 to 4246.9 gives 28.2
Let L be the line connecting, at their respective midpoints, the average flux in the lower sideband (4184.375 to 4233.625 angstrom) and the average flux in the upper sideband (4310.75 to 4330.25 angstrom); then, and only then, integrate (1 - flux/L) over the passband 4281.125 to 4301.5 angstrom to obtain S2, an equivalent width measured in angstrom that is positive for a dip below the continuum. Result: 3.07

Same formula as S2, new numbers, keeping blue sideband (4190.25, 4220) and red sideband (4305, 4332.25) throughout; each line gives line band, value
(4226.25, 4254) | 3.4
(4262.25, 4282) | 2.3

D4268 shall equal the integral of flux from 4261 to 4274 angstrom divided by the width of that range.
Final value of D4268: 22.4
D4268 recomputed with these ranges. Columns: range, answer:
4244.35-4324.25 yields 23.1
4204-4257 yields 22.7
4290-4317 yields 21.8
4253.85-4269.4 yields 23.8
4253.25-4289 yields 22.6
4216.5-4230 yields 17.9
